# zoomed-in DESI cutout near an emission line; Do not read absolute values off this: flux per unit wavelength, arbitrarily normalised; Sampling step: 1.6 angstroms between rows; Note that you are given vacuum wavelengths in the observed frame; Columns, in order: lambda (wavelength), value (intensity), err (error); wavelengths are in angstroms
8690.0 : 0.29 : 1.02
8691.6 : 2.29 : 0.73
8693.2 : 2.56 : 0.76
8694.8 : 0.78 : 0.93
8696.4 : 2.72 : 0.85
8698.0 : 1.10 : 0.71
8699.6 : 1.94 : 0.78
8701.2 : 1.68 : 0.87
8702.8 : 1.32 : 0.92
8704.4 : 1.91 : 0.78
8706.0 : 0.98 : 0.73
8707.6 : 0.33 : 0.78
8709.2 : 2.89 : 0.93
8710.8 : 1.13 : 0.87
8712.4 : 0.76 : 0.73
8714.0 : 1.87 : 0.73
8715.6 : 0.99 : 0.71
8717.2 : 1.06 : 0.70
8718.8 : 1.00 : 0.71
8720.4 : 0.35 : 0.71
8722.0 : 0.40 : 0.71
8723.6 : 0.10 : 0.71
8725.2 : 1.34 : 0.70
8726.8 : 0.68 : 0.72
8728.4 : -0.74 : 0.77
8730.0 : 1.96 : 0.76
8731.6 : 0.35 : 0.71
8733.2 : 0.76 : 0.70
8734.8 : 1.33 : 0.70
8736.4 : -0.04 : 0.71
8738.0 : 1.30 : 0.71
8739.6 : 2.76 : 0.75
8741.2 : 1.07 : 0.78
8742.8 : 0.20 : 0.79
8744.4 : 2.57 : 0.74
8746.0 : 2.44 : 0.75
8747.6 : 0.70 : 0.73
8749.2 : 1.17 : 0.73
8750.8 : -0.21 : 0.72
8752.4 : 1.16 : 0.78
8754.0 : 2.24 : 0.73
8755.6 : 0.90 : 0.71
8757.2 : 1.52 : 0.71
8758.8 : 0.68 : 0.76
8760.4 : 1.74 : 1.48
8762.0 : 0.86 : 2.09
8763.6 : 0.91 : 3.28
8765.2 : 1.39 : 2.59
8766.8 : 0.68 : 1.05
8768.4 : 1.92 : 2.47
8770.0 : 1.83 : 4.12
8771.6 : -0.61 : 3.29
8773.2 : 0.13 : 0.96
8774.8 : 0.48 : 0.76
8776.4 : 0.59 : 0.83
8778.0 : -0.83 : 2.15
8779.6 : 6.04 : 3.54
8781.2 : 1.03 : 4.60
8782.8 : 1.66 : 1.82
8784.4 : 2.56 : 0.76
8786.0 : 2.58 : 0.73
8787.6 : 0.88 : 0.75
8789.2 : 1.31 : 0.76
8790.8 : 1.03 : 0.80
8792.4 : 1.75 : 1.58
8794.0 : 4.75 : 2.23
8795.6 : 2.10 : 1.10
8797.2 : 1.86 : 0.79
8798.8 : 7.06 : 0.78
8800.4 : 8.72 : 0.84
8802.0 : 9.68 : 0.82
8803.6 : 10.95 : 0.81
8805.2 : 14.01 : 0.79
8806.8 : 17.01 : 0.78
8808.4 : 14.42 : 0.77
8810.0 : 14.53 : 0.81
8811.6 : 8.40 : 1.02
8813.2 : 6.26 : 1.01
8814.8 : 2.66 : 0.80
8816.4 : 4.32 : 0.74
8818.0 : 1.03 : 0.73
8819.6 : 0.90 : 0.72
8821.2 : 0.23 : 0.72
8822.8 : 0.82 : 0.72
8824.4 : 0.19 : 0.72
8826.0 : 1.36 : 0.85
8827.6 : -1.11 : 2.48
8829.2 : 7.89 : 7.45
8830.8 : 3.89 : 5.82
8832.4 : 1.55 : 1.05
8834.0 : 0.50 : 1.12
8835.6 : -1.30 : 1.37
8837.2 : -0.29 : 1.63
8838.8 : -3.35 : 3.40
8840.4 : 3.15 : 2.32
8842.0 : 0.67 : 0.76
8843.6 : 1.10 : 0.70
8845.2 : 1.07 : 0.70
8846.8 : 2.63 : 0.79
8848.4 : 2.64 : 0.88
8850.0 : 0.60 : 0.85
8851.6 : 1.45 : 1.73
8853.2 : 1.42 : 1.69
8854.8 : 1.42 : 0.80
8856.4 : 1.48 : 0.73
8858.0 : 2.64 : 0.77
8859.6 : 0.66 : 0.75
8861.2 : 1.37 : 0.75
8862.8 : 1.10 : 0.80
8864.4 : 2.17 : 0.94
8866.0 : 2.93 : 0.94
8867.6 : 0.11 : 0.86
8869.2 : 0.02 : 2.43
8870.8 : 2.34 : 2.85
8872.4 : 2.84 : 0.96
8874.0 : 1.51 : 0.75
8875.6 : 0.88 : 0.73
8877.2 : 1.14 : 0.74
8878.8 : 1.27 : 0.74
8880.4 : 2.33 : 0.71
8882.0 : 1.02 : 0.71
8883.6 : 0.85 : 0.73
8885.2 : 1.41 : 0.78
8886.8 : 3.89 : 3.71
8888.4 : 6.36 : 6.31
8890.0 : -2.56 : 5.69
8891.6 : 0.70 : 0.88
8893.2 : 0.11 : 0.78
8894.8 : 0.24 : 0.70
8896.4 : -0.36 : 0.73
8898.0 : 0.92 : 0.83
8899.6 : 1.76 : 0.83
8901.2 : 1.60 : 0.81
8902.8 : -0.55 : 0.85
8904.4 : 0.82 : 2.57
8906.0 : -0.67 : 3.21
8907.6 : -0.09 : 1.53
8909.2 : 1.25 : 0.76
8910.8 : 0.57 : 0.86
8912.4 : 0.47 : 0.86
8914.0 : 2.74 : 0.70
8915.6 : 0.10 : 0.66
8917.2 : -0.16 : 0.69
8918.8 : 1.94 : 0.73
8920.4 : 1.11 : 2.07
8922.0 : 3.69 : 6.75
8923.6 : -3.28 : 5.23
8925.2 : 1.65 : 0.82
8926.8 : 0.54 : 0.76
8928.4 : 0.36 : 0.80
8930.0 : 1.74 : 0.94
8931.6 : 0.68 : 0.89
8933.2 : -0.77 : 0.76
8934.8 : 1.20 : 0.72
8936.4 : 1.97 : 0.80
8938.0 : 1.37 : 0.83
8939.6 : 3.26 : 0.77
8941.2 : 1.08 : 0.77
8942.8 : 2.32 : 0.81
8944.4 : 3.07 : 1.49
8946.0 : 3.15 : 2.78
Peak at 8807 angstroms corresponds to [O II]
